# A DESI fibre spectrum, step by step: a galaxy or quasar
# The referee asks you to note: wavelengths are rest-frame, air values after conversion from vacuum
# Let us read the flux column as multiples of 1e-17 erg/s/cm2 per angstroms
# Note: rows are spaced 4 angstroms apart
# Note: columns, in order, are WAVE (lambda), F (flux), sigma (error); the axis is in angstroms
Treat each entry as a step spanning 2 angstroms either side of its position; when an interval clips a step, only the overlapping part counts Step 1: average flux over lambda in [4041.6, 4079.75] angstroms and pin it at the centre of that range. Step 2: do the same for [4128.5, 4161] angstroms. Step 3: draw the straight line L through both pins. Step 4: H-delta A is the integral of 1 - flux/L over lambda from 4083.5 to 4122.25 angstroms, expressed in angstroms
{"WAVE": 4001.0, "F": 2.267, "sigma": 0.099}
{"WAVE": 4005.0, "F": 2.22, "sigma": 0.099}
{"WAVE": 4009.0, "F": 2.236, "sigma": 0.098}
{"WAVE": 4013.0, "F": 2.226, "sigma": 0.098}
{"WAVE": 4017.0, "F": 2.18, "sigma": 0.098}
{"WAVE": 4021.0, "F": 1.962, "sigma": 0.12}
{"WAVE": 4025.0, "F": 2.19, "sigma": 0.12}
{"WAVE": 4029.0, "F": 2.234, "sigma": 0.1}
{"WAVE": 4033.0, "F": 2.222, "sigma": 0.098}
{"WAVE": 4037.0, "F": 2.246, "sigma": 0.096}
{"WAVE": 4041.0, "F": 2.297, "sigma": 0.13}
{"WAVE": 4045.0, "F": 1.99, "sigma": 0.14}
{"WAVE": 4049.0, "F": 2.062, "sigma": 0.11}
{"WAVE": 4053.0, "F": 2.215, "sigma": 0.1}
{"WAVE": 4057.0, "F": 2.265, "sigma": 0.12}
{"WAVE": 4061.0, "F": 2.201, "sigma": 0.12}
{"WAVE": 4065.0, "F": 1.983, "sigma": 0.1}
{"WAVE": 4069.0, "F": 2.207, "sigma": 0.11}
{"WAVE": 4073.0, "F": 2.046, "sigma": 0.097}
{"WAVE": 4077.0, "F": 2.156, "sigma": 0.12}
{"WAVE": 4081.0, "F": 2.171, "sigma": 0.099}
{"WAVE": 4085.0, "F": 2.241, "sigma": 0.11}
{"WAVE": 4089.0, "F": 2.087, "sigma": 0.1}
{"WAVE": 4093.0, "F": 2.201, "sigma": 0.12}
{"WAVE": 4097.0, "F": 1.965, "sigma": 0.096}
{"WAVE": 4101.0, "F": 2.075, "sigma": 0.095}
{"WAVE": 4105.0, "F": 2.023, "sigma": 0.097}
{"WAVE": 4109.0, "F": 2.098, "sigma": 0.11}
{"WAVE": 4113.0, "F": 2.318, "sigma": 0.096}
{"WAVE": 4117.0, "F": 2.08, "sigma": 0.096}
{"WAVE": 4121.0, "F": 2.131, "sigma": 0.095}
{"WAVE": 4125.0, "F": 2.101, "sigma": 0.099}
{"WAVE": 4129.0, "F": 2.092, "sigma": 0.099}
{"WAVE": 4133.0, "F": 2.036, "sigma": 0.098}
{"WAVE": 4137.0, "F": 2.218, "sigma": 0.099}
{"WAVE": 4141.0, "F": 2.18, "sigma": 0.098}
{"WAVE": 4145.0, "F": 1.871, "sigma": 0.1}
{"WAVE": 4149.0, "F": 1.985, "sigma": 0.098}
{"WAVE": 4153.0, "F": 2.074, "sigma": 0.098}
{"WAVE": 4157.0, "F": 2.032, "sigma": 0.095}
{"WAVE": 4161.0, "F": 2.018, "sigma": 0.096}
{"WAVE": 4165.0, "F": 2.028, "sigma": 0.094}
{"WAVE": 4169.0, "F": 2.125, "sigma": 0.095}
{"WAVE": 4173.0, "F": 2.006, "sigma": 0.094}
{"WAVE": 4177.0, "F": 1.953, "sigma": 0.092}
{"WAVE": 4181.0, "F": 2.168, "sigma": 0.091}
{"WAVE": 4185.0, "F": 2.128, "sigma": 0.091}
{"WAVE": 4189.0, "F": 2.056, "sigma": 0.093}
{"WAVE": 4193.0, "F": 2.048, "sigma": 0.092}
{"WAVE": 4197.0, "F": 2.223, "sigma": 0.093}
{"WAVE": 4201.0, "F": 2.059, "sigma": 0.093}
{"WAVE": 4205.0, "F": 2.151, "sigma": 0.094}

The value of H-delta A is -0.48 angstroms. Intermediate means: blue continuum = 2.13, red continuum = 2.06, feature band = 2.12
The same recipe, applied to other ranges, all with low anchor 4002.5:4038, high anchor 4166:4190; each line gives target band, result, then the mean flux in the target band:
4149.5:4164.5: 0.38 angstroms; 2.03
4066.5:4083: 0.07 angstroms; 2.14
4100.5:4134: 0.12 angstroms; 2.11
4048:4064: -0.13 angstroms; 2.18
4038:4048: 0.13 angstroms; 2.15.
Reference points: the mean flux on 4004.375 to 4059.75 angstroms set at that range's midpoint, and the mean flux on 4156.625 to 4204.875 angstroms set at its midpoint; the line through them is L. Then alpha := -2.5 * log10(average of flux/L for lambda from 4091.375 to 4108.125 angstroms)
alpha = 0.03 mag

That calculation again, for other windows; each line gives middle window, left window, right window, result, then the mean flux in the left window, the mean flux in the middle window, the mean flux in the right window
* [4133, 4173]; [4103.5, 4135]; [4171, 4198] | 0.02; 2.11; 2.06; 2.08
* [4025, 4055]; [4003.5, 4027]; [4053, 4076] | -0.01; 2.17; 2.18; 2.15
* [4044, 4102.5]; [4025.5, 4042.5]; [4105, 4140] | 0.03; 2.24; 2.13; 2.13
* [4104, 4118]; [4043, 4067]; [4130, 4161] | -0.03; 2.12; 2.14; 2.06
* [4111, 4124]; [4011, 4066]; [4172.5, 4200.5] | -0.02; 2.17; 2.17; 2.09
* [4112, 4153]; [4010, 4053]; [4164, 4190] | 0.00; 2.17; 2.09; 2.07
